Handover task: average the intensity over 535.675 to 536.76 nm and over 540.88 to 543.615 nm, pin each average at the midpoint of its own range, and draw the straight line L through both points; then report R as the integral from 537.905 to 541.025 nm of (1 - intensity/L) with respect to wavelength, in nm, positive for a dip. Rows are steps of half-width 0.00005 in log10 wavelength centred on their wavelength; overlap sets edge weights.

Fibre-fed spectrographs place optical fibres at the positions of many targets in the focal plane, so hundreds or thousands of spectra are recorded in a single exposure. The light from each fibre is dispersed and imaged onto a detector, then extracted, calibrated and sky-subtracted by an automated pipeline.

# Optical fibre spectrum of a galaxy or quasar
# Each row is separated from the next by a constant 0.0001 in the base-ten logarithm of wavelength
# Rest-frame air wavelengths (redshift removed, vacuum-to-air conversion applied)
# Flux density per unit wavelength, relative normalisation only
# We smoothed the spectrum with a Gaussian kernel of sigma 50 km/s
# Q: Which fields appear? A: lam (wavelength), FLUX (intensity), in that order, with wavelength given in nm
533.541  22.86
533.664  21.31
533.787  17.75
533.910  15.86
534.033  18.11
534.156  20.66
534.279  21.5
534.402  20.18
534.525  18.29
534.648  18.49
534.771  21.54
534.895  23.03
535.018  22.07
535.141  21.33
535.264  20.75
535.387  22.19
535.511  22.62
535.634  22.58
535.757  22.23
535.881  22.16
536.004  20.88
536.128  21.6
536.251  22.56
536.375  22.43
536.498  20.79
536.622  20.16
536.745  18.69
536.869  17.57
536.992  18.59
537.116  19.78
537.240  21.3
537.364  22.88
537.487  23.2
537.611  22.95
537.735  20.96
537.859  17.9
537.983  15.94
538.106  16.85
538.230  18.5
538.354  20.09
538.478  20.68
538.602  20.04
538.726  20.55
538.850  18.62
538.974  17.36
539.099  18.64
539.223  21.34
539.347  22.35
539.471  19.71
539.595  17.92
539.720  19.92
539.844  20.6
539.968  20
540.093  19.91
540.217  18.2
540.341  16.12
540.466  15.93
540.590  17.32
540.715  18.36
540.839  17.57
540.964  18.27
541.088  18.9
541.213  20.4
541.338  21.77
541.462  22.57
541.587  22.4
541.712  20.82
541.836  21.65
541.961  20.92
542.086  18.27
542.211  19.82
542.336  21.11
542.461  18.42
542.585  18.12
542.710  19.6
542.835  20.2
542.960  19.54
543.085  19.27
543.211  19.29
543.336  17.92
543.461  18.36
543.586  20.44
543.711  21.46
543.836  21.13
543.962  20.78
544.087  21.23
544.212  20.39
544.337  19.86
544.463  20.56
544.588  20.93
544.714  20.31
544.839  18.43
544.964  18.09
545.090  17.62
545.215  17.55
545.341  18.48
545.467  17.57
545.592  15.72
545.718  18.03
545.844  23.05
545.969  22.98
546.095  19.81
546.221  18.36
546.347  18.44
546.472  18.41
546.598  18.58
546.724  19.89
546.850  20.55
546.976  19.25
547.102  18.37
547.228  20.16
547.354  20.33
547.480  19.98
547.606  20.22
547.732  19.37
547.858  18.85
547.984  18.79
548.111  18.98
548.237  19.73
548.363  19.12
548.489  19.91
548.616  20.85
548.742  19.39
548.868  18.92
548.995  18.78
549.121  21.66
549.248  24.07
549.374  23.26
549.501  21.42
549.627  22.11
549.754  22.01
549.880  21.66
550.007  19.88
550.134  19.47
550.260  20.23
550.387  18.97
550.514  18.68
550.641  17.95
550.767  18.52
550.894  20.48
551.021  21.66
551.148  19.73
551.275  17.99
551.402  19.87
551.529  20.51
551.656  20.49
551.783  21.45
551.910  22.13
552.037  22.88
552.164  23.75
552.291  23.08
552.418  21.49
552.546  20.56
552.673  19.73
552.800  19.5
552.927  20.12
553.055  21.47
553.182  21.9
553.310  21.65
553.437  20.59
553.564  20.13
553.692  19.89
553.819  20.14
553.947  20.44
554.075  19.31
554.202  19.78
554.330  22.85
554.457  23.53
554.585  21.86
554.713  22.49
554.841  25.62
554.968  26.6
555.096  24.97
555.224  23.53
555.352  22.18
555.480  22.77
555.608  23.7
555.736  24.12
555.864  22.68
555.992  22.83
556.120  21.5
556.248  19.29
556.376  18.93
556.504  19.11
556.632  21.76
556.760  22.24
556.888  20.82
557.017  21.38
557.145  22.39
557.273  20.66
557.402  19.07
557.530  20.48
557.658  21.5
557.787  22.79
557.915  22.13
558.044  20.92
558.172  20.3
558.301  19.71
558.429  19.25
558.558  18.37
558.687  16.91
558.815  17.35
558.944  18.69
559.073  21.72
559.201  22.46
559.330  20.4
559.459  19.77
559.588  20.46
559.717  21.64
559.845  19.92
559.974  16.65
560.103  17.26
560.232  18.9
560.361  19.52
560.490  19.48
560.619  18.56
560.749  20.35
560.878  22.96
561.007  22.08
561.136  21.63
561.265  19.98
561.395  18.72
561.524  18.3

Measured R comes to 0.27 nm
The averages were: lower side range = 21.4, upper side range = 19.9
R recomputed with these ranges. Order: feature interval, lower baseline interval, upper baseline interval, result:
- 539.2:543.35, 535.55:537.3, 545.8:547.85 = 0.16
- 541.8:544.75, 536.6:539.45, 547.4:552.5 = 0.02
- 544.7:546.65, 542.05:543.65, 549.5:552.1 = 0.09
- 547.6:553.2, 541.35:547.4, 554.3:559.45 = 0.02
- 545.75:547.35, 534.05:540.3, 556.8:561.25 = 0.04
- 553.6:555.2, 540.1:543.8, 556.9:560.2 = -0.19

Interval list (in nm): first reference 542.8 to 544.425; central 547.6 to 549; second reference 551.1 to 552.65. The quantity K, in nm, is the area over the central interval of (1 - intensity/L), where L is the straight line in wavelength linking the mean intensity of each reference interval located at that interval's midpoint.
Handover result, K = 0.08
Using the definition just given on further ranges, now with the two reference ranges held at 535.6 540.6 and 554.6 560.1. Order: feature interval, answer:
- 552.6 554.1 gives 0.033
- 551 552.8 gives -0.020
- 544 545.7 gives 0.114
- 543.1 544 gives 0.018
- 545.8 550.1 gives 0.074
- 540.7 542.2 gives -0.006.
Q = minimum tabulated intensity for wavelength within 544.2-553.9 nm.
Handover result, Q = 15.72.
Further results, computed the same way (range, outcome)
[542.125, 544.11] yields 17.92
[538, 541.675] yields 15.93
